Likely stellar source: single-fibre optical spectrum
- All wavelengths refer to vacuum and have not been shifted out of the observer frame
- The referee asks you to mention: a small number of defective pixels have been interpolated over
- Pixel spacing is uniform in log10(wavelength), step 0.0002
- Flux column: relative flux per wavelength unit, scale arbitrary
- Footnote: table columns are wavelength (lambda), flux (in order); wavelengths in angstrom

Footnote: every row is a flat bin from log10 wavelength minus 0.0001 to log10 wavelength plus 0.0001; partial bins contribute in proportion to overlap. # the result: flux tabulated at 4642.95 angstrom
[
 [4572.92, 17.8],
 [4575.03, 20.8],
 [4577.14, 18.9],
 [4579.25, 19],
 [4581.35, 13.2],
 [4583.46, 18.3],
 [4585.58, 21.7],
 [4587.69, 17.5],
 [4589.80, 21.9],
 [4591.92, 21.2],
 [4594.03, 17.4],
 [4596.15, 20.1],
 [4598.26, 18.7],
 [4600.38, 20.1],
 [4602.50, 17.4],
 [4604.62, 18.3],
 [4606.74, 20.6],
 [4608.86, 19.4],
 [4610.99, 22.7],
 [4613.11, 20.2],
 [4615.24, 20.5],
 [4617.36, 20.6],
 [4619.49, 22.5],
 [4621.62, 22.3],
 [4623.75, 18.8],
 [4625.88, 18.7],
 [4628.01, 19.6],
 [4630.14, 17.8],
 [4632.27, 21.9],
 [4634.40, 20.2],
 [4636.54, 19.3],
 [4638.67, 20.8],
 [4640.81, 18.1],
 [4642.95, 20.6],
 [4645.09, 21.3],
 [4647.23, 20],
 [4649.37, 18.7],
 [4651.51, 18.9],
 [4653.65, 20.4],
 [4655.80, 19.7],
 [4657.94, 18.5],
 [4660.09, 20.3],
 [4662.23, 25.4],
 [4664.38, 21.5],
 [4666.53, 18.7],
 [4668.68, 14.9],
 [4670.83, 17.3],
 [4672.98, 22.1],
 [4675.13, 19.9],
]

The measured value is 20.6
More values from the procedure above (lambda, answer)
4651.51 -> 18.9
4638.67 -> 20.8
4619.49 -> 22.5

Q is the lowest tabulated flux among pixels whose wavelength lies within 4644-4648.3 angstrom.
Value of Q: 20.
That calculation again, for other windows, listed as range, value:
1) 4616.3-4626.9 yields 18.7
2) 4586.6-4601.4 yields 17.4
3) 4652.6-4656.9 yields 19.7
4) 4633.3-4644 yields 18.1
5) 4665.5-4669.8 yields 14.9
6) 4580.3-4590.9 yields 13.2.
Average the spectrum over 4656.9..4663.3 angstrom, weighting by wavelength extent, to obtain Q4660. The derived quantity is 21.4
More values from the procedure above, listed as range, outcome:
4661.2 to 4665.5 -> 23.4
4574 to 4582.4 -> 18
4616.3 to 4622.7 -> 21.8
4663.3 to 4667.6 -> 20.1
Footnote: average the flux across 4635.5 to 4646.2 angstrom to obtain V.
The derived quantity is 20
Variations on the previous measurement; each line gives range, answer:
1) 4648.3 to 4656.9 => 19.4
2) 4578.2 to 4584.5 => 16.9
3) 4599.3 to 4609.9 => 19.2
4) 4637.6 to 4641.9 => 19.5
